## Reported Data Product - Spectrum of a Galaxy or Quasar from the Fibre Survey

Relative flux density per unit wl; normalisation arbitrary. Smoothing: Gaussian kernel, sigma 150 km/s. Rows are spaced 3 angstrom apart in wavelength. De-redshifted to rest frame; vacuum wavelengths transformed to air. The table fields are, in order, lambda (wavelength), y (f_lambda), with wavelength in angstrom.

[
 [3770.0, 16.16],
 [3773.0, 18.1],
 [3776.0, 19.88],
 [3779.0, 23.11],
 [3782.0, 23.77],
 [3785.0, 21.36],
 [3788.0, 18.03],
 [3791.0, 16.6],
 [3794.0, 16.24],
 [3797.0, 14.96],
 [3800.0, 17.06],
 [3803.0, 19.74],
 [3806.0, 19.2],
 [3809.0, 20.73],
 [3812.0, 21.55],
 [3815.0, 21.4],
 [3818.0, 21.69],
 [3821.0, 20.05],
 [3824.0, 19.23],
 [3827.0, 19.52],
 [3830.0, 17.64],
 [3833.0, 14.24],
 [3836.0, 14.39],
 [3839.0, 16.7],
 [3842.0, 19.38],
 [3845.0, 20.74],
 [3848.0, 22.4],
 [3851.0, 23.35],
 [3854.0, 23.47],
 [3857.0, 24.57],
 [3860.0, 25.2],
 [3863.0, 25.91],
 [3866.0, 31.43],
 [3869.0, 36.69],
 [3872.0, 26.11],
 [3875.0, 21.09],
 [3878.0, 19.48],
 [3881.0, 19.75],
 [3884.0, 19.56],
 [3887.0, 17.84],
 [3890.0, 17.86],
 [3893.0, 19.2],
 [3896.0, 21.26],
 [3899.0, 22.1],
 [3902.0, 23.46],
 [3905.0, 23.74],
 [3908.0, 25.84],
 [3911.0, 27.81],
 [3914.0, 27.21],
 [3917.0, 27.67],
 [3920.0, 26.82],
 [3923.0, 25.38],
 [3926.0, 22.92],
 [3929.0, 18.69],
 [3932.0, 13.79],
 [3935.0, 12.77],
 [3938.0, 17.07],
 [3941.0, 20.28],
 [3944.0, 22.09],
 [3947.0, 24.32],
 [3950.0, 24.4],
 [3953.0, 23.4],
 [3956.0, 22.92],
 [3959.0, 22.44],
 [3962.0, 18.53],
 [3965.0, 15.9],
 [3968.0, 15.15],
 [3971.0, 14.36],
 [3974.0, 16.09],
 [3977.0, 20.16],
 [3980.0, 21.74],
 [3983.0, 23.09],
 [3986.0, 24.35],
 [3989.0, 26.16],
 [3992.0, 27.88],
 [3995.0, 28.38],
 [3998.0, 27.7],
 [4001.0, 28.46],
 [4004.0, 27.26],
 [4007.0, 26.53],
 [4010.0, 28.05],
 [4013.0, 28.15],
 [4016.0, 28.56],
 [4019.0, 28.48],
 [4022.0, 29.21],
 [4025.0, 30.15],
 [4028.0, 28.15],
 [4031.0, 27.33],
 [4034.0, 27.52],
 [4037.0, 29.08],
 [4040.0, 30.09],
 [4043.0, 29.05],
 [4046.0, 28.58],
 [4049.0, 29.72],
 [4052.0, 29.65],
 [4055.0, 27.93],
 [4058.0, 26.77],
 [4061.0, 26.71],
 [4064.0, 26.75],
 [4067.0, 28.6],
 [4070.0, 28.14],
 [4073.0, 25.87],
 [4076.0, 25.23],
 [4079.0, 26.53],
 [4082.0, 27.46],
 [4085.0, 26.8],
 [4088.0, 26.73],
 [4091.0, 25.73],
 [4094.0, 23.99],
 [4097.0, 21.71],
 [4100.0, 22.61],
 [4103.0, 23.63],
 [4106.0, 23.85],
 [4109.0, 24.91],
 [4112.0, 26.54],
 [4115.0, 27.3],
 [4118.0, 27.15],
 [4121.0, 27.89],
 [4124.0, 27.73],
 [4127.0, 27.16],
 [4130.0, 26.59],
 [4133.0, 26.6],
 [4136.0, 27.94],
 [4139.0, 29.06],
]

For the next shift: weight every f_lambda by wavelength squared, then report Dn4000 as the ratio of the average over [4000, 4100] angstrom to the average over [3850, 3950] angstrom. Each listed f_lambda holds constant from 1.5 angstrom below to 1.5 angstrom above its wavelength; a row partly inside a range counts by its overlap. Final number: 1.3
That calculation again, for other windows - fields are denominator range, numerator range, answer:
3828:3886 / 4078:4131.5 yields 1.32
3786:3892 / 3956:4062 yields 1.35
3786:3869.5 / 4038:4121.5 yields 1.47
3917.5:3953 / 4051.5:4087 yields 1.38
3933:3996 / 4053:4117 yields 1.32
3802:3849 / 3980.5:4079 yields 1.60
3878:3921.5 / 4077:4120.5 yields 1.23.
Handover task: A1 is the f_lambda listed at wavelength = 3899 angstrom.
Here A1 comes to 22.1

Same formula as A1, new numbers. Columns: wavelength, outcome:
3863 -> 25.91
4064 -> 26.75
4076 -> 25.23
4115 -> 27.3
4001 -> 28.46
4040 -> 30.09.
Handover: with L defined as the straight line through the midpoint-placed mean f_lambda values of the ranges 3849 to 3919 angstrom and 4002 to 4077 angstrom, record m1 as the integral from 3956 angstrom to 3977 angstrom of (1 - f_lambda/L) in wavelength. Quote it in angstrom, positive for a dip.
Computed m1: 6.8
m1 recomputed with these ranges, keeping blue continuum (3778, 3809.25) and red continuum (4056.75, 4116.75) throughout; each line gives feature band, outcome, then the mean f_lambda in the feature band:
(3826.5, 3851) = 2.1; 18.4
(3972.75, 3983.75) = 1.5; 20.2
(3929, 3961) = 3.3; 20.2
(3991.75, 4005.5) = -2.4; 27.9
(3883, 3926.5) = -3.3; 23.3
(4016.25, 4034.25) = -3.1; 28.5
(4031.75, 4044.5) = -2.2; 28.8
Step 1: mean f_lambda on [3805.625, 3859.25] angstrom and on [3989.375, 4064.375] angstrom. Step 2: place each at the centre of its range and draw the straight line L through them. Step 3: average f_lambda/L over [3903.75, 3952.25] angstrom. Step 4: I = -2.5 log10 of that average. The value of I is 0.07 mag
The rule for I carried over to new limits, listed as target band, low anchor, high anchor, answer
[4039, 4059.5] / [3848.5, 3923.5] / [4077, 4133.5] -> -0.14 mag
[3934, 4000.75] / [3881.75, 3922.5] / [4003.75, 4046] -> 0.21 mag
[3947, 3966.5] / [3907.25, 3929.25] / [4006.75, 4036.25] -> 0.23 mag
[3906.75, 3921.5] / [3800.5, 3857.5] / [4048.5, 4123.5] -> -0.23 mag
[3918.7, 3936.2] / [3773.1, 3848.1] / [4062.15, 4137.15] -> 0.09 mag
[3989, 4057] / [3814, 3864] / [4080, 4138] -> -0.17 mag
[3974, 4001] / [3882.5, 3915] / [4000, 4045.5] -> 0.09 mag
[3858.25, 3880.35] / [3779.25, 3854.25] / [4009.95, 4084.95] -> -0.23 mag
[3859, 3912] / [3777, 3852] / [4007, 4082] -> -0.07 mag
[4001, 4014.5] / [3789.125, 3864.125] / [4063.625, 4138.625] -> -0.15 mag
